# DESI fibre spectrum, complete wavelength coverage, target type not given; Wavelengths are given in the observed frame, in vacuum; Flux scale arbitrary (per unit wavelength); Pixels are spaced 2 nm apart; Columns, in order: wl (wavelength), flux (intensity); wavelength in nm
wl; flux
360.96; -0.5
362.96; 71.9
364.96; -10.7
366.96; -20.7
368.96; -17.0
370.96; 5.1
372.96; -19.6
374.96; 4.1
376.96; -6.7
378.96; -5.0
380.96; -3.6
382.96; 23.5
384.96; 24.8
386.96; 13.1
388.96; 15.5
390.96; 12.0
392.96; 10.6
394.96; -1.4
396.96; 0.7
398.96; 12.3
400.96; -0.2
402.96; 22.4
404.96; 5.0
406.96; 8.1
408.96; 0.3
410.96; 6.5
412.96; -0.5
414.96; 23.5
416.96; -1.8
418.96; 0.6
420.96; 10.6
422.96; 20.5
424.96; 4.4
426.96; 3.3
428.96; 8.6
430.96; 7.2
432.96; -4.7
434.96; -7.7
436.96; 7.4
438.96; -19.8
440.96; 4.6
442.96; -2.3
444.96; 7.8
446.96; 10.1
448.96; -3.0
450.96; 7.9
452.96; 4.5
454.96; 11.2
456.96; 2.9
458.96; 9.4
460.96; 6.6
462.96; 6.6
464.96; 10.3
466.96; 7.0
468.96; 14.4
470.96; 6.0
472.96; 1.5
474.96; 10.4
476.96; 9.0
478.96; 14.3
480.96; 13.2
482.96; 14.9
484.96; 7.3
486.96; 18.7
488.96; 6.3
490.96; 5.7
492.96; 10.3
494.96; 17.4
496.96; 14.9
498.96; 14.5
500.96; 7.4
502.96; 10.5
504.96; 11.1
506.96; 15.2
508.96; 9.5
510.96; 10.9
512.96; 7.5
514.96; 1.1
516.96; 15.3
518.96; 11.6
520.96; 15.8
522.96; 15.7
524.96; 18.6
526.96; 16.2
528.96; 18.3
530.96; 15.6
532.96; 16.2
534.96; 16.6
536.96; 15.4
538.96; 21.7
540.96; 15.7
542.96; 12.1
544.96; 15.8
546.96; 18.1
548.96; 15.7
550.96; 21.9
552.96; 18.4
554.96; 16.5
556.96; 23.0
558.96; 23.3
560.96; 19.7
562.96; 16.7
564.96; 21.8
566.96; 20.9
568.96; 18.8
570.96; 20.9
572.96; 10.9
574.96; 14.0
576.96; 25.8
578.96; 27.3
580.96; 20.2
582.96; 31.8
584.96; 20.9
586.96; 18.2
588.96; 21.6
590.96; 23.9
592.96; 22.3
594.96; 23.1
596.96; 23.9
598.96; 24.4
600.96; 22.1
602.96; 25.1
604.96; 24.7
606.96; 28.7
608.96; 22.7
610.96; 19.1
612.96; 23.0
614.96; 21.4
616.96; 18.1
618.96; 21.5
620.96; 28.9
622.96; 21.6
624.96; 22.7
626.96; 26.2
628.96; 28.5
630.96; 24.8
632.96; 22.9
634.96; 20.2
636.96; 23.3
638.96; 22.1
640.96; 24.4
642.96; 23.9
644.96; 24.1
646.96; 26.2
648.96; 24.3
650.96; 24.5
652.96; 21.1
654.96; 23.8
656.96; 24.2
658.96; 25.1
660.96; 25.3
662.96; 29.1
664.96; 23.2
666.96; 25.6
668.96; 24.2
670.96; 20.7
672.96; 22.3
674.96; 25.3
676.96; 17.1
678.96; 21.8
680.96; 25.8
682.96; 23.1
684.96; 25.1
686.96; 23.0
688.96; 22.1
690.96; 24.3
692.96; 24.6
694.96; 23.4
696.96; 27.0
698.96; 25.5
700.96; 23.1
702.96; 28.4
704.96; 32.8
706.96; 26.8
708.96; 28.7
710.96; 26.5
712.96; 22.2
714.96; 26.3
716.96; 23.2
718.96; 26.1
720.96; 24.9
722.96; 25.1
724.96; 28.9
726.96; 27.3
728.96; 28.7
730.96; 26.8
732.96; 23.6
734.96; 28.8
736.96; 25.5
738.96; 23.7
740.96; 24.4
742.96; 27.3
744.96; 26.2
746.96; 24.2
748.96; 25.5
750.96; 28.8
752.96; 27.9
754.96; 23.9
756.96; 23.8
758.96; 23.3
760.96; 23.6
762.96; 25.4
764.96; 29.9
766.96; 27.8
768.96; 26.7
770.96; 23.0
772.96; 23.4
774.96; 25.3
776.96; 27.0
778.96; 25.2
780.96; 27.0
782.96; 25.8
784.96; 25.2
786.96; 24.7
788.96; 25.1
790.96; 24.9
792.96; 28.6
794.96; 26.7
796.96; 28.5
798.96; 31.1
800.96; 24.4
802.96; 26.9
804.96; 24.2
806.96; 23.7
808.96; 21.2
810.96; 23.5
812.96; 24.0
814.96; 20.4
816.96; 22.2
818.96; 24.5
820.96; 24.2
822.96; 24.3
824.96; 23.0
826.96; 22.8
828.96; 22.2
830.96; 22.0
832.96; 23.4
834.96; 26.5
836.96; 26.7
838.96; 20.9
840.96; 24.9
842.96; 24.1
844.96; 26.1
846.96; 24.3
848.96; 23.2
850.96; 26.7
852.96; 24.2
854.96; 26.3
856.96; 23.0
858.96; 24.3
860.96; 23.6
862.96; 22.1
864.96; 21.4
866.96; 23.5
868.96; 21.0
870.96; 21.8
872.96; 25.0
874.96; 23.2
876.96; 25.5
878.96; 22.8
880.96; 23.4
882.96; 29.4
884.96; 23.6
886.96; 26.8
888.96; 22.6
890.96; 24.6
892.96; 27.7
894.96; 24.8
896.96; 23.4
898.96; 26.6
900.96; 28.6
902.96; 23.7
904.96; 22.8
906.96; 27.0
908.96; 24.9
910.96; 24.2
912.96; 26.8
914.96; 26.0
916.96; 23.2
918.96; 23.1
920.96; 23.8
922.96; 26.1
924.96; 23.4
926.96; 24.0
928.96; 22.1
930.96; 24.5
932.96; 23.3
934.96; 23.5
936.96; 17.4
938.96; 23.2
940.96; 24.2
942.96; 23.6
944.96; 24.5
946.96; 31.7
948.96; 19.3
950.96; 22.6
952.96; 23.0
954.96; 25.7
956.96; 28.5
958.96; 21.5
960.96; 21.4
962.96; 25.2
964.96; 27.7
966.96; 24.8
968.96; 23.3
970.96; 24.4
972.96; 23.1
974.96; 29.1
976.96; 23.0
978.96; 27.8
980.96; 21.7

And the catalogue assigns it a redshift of 0.31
